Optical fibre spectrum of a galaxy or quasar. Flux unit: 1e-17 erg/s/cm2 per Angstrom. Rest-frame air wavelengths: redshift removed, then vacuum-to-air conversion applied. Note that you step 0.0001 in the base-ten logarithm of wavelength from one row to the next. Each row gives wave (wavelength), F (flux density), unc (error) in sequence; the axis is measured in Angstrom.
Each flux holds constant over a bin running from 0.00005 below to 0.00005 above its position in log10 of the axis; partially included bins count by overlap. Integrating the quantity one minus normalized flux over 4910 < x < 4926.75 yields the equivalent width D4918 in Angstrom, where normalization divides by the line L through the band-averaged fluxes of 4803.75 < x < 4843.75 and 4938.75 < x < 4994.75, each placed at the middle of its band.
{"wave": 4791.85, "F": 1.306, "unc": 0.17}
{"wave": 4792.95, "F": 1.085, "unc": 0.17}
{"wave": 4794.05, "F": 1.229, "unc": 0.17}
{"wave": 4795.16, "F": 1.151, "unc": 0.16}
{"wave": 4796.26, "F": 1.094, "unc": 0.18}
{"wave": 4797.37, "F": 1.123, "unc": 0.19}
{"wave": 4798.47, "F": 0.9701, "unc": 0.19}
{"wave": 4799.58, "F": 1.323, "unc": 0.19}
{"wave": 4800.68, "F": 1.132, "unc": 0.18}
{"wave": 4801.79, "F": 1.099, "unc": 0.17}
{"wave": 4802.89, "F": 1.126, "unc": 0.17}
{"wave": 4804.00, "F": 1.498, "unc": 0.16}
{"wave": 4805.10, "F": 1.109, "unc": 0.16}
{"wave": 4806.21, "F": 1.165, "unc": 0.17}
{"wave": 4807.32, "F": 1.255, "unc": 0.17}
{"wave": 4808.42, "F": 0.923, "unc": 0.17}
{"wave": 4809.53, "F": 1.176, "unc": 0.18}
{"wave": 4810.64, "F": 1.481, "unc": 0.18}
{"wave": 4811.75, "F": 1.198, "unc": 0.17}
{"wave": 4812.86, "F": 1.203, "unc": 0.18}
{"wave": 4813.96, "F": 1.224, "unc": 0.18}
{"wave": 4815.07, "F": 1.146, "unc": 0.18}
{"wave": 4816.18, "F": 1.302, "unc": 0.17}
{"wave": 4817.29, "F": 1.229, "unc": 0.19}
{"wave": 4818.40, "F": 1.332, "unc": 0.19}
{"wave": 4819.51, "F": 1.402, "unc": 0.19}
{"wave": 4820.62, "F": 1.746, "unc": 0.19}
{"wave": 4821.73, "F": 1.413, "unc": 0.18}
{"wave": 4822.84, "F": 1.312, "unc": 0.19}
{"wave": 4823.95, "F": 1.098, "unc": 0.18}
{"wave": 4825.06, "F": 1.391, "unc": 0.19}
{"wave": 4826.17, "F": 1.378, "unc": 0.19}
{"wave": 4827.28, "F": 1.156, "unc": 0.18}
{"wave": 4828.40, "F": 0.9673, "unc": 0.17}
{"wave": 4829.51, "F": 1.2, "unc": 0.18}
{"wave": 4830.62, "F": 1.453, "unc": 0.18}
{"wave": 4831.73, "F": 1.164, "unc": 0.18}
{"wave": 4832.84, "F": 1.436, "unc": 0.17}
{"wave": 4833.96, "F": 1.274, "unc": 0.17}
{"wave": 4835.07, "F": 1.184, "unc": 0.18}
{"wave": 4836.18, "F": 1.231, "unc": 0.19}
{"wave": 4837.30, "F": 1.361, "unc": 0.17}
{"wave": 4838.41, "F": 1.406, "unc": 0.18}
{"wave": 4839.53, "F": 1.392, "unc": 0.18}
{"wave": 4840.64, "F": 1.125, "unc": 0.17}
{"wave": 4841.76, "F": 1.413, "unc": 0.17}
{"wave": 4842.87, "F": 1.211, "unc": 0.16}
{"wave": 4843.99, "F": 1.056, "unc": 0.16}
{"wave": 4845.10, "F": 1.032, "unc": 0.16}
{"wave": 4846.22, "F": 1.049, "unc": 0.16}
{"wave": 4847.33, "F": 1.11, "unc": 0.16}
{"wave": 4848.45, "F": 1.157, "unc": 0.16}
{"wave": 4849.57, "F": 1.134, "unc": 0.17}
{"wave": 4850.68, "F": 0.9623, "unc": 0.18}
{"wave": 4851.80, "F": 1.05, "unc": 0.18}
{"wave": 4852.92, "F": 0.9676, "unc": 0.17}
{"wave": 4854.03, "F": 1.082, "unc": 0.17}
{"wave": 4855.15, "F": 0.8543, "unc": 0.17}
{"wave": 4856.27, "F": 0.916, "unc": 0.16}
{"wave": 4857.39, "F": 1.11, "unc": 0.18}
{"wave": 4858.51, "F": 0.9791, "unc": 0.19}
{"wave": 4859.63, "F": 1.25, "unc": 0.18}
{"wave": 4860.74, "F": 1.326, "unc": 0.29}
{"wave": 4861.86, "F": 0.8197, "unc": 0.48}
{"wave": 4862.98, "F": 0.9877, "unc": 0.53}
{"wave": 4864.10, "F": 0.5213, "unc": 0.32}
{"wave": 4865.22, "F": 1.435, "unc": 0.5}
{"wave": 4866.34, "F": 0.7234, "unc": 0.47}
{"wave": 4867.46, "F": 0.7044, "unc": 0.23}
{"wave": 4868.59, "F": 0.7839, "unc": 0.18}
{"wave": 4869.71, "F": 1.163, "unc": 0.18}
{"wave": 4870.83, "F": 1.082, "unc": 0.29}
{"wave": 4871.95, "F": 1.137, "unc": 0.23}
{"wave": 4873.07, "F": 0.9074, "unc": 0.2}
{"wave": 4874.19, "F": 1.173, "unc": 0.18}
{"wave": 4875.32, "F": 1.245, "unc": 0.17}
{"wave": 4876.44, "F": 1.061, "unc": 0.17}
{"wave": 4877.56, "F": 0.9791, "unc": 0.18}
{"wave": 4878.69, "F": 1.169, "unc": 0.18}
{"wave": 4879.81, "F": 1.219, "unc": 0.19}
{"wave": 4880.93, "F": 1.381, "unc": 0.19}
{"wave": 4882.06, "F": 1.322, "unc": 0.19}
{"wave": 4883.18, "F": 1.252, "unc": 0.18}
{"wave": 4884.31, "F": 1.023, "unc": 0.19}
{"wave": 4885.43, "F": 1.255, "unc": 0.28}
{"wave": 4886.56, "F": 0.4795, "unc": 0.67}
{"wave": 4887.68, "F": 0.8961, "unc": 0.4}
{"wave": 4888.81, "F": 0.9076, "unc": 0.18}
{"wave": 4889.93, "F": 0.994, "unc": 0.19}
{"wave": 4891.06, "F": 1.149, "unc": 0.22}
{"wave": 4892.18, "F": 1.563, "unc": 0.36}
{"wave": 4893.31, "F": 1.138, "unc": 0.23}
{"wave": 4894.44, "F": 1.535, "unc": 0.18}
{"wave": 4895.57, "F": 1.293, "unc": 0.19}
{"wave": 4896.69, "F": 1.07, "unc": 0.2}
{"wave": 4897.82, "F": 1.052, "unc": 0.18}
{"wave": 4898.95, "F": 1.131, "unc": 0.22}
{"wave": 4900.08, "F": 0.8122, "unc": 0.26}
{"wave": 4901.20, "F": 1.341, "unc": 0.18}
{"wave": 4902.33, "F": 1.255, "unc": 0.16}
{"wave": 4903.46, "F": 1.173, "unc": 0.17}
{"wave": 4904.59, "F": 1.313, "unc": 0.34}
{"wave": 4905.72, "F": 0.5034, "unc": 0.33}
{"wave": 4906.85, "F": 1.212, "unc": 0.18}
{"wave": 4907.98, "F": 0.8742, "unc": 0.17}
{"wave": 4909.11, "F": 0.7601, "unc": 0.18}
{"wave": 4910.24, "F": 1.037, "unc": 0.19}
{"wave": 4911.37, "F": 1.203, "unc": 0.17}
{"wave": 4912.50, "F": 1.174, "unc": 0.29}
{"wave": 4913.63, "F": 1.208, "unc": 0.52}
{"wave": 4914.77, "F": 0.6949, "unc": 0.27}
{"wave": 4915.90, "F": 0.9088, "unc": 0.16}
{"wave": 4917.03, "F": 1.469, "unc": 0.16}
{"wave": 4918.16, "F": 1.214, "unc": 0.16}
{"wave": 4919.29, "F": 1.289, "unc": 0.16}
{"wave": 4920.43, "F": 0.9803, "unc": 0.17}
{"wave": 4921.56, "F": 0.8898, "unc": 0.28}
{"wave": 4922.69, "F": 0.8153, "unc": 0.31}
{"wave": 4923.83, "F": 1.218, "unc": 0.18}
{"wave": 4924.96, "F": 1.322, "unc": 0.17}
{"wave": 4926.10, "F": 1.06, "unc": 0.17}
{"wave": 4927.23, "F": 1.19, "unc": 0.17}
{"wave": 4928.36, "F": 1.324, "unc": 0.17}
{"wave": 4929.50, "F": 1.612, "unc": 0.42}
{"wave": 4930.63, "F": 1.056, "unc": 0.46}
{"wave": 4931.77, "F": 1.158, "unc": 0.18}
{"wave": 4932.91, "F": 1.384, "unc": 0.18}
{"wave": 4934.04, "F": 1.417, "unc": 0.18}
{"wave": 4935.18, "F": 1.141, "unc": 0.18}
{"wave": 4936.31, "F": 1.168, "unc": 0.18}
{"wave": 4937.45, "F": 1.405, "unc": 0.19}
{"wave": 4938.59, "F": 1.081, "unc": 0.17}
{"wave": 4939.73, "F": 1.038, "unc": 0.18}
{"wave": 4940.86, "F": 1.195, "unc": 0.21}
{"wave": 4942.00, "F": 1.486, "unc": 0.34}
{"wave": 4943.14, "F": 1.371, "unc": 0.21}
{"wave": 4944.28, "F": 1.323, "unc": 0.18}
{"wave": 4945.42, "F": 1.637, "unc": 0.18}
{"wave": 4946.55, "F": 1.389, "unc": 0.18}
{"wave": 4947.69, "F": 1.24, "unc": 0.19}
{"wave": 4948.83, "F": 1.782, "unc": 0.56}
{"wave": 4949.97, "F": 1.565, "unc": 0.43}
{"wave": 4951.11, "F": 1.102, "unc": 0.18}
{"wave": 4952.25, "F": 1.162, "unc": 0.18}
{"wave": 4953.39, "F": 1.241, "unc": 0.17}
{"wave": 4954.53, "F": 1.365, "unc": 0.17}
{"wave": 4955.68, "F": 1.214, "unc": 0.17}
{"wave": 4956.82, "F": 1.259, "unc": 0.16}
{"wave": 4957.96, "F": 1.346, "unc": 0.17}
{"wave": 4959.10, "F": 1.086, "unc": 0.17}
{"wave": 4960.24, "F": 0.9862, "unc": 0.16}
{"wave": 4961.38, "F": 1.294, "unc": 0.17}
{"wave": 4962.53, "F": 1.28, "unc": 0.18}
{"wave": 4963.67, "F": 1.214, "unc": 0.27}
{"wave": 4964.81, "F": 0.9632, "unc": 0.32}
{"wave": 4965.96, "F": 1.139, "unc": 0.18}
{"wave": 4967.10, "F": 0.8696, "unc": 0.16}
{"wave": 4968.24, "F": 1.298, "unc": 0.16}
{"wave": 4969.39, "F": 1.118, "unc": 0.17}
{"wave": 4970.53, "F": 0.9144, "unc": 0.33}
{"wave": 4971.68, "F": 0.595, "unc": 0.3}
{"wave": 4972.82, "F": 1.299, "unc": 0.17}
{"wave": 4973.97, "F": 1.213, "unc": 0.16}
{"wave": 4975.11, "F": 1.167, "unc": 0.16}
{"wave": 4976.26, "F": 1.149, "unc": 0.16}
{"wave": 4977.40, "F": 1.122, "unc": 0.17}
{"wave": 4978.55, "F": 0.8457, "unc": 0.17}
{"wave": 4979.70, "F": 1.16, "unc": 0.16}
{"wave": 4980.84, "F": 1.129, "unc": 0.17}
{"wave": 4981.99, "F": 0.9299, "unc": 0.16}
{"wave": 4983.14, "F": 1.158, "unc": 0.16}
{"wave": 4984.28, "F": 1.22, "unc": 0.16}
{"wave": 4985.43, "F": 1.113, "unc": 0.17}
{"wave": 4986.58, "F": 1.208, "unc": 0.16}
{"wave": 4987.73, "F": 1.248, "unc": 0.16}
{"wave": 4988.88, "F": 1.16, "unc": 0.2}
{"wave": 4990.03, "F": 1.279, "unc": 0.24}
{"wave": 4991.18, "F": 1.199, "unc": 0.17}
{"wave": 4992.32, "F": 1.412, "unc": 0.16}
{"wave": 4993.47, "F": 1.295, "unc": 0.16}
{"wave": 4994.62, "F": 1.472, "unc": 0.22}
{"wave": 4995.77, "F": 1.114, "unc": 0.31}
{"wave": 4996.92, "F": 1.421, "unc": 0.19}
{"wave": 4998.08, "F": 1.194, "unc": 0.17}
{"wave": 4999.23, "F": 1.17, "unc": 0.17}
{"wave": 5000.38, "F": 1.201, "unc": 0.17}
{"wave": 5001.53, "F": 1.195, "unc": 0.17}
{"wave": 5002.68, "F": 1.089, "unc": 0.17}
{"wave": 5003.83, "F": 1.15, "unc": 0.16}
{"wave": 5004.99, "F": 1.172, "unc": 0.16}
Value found 1.7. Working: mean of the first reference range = 1.27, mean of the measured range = 1.1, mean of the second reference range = 1.21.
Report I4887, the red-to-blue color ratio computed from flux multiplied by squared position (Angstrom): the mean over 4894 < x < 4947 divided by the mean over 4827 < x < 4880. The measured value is 1.09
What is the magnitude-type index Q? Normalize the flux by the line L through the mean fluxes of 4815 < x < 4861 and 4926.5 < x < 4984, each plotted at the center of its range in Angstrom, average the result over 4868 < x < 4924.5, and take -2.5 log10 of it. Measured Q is 0.11 mag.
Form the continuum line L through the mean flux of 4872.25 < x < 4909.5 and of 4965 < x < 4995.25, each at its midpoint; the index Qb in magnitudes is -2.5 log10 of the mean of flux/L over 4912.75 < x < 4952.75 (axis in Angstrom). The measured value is -0.11 mag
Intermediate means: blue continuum 1.11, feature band 1.24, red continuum 1.14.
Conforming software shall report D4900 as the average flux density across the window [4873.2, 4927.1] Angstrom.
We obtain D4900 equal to 1.11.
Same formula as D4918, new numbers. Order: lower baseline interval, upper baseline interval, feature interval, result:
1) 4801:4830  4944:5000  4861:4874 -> 3.0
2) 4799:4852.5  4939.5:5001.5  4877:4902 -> 1.8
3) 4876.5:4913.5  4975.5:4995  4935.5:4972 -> -2.3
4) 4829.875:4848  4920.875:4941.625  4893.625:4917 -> 2.3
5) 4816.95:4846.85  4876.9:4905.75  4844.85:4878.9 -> 5.0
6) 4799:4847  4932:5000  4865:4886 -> 2.3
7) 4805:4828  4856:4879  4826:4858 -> -0.4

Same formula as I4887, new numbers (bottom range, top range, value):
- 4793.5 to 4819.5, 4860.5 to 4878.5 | 0.86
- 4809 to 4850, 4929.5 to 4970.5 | 1.04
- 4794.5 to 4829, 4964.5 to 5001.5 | 1.00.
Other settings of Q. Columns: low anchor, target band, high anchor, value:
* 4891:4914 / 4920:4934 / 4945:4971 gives 0.00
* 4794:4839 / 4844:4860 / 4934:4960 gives 0.20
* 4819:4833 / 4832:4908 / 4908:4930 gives 0.11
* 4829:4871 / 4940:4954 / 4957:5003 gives -0.19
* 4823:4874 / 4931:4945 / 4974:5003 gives -0.09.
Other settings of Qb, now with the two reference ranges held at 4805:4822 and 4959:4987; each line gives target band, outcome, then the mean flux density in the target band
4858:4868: 0.24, 0.973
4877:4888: 0.09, 1.1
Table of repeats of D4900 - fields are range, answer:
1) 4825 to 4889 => 1.11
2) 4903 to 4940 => 1.13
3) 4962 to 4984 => 1.08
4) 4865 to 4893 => 1.08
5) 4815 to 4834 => 1.3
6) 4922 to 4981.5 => 1.21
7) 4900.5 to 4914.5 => 1.08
